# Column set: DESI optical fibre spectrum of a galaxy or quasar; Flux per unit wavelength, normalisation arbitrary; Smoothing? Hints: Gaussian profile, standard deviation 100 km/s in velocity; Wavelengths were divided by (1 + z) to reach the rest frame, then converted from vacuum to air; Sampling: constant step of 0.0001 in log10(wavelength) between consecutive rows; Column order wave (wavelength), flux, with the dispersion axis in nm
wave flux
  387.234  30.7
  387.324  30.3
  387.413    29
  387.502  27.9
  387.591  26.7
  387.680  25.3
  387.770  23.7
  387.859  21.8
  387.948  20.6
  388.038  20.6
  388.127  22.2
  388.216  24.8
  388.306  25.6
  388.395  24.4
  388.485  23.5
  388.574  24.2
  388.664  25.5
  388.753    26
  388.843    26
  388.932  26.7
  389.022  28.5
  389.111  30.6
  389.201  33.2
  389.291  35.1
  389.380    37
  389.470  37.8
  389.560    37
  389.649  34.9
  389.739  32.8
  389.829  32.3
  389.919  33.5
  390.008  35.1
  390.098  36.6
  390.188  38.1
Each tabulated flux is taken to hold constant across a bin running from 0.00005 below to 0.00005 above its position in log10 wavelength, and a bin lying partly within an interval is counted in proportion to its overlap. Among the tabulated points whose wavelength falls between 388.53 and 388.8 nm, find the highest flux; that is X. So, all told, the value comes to 26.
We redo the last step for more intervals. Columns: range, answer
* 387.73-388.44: 25.6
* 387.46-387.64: 27.9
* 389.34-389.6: 37.8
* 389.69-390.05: 35.1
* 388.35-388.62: 24.4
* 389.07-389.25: 33.2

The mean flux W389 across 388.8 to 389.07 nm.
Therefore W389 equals 27.2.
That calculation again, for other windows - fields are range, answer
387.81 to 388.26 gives 22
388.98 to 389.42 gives 32.9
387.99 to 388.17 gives 21.3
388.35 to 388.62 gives 24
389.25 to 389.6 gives 36.7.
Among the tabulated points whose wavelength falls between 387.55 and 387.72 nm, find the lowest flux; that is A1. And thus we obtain 25.3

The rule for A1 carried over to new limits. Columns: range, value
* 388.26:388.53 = 23.5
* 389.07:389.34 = 30.6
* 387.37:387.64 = 26.7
